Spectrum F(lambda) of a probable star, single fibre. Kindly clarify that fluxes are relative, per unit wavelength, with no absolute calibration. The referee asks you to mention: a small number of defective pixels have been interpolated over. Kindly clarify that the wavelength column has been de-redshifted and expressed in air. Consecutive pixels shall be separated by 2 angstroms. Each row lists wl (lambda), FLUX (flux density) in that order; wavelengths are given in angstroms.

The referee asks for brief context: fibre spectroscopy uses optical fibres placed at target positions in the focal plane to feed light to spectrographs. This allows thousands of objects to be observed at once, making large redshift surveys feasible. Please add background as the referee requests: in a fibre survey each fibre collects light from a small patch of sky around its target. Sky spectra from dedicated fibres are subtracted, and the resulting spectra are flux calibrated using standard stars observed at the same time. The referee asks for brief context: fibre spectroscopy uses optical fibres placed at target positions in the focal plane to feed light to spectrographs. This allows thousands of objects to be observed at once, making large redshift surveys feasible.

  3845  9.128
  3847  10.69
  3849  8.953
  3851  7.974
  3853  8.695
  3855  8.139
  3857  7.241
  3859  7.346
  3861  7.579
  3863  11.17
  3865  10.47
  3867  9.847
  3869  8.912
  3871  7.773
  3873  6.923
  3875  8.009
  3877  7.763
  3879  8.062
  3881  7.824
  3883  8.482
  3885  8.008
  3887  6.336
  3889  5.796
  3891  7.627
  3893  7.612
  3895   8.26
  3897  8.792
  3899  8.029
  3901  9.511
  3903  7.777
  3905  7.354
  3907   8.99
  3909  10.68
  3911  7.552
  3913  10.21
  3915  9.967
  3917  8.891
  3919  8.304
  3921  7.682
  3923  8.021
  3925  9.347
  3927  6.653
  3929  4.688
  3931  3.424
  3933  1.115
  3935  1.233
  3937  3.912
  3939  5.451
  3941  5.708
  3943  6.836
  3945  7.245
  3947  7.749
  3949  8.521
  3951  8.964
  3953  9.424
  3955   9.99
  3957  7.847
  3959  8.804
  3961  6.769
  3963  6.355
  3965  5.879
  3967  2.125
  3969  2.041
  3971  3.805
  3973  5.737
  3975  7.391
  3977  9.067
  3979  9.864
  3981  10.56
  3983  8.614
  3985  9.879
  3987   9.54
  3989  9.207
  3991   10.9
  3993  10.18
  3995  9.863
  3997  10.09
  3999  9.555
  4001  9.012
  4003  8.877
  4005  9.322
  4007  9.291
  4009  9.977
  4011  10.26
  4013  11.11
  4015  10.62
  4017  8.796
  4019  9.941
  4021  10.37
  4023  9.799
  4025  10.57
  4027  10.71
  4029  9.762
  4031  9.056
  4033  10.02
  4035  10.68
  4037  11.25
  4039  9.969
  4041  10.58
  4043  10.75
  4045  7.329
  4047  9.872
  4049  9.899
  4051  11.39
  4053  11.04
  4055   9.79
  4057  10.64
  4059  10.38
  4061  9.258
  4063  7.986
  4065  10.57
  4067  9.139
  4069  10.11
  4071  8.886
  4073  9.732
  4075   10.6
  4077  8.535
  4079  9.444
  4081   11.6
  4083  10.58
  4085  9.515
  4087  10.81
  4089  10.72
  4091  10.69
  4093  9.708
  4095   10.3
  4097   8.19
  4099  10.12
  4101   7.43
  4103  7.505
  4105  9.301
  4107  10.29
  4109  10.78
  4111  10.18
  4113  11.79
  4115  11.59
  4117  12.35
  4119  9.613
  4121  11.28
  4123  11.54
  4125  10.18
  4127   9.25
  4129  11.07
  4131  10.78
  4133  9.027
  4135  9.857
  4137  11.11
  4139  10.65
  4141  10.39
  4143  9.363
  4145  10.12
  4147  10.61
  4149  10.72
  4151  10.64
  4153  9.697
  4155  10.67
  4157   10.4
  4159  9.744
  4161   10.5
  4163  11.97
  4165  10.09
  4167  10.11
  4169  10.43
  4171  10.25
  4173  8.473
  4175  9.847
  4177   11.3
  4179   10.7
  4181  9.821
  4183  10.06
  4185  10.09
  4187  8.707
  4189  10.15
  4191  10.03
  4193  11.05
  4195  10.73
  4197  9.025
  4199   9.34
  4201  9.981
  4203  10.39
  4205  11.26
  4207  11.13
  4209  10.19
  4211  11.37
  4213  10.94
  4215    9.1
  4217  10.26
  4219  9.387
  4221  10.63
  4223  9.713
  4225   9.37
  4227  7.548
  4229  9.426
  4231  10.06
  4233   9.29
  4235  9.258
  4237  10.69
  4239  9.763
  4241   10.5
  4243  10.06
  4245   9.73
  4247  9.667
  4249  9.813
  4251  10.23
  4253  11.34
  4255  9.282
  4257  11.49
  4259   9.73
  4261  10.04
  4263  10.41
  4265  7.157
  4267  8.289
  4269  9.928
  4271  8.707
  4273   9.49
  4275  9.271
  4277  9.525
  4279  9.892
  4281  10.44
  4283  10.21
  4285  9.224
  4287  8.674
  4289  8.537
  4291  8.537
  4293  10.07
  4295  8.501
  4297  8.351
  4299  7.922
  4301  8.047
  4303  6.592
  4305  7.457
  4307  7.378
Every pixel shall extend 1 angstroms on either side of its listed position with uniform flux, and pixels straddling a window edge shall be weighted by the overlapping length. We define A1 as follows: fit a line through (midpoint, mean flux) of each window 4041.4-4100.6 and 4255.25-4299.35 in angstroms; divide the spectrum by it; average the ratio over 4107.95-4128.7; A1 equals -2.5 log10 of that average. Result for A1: -0.12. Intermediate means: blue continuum 9.9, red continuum 9.31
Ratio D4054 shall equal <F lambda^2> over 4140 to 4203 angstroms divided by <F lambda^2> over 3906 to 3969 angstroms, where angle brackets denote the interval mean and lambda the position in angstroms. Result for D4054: 1.64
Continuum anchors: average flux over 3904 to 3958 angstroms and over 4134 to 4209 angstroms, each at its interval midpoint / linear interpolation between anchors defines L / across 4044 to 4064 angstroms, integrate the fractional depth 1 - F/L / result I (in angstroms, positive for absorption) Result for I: -2.21 angstroms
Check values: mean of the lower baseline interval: 7.25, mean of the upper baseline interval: 10.3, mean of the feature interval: 9.76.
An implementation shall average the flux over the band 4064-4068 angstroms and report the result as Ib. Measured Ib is 9.85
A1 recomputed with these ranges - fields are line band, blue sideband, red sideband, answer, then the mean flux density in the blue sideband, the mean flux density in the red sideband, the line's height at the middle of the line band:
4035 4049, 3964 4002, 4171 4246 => -0.17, 8.07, 9.99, 8.57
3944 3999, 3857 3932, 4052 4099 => 0.11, 8.09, 9.93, 8.87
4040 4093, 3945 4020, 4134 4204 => -0.08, 8.52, 10.2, 9.28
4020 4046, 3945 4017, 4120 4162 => -0.11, 8.48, 10.4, 9.09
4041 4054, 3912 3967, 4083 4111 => -0.15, 6.91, 9.7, 8.82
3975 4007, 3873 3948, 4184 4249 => -0.20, 7.26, 9.96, 7.97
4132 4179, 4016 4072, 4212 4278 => -0.05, 9.95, 9.7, 9.81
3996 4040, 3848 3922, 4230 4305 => -0.15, 8.34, 9.4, 8.71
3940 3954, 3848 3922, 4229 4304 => 0.10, 8.34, 9.42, 8.52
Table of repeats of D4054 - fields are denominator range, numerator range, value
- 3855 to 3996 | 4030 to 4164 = 1.44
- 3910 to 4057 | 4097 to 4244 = 1.31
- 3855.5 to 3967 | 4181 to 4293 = 1.52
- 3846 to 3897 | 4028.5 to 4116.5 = 1.34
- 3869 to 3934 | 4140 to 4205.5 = 1.52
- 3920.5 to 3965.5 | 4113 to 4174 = 1.75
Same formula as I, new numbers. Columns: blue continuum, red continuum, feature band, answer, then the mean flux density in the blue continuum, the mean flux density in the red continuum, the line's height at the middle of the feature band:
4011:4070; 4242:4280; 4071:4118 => -0.4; 10.1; 9.69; 9.96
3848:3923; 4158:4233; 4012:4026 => -1.7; 8.33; 10.1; 9.08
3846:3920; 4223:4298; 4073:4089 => -2.1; 8.42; 9.53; 9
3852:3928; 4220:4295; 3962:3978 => 6.1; 8.31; 9.61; 8.59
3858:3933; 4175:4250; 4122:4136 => -1.1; 8.01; 10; 9.48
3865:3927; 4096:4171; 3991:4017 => -1.9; 8.29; 10.3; 9.18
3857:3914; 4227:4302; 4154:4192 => -4.1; 8.29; 9.48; 9.19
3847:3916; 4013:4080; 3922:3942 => 8.8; 8.38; 9.94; 8.86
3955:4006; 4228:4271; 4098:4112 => -0.8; 8.09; 9.79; 8.88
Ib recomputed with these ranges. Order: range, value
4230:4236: 9.54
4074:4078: 9.57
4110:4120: 11.1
